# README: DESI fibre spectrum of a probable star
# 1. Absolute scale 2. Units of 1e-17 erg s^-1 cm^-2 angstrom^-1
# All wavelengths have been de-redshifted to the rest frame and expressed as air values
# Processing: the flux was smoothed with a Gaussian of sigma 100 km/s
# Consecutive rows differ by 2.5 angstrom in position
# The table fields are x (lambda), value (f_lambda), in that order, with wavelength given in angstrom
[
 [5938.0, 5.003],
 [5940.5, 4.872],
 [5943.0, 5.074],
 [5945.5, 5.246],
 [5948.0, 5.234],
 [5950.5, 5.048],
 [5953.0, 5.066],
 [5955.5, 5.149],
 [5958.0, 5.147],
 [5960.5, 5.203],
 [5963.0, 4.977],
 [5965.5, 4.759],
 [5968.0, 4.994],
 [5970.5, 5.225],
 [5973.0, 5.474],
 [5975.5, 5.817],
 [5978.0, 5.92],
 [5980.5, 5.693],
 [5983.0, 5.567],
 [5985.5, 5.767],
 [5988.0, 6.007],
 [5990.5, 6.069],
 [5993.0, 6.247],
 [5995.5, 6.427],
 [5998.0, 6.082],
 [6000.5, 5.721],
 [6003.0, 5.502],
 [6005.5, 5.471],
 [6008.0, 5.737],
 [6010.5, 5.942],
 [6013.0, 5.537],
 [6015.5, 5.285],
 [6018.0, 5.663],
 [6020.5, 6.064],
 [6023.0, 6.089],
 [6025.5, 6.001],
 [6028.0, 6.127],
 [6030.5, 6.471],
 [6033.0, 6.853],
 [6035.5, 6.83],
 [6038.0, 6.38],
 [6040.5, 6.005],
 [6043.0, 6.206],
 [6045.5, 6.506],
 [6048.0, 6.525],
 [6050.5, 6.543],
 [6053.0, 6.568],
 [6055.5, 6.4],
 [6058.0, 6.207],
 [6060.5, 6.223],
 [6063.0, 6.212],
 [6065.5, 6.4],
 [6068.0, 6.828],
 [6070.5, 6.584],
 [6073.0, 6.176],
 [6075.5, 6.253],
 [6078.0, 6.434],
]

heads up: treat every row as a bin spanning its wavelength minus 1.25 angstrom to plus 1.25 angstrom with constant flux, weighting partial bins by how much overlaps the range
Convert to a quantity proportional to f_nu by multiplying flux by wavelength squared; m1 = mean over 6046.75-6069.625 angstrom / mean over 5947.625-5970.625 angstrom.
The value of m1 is 1.31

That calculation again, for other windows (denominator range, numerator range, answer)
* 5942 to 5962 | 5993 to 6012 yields 1.16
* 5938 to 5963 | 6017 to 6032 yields 1.22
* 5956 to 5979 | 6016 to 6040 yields 1.21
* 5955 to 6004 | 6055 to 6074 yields 1.17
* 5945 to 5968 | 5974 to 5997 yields 1.18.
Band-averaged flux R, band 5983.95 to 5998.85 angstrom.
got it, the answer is 6.09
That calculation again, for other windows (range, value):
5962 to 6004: 5.67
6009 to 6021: 5.68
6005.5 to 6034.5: 5.96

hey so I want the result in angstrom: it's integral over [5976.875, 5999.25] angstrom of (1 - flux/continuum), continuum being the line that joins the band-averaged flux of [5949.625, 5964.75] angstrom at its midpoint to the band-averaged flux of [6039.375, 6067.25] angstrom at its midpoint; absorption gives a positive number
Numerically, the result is -2.0 angstrom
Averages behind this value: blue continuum 5.09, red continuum 6.36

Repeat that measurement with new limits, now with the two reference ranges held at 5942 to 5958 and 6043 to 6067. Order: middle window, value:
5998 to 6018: 0.67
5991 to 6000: -0.81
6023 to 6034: -0.44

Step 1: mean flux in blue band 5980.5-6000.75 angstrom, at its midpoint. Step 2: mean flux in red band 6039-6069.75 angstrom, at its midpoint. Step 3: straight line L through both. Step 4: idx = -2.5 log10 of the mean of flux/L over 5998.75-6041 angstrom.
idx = 0.03 mag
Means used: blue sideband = 5.98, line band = 5.98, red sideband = 6.39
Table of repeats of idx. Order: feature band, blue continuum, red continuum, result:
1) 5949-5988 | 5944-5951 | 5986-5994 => 0.056 mag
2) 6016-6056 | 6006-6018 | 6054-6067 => -0.061 mag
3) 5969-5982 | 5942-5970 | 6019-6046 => -0.042 mag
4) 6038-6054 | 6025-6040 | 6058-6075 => 0.005 mag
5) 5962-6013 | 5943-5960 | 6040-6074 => -0.019 mag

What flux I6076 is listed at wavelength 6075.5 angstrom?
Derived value 6.253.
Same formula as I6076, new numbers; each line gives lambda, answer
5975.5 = 5.817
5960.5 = 5.203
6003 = 5.502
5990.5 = 6.069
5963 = 4.977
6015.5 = 5.285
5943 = 5.074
